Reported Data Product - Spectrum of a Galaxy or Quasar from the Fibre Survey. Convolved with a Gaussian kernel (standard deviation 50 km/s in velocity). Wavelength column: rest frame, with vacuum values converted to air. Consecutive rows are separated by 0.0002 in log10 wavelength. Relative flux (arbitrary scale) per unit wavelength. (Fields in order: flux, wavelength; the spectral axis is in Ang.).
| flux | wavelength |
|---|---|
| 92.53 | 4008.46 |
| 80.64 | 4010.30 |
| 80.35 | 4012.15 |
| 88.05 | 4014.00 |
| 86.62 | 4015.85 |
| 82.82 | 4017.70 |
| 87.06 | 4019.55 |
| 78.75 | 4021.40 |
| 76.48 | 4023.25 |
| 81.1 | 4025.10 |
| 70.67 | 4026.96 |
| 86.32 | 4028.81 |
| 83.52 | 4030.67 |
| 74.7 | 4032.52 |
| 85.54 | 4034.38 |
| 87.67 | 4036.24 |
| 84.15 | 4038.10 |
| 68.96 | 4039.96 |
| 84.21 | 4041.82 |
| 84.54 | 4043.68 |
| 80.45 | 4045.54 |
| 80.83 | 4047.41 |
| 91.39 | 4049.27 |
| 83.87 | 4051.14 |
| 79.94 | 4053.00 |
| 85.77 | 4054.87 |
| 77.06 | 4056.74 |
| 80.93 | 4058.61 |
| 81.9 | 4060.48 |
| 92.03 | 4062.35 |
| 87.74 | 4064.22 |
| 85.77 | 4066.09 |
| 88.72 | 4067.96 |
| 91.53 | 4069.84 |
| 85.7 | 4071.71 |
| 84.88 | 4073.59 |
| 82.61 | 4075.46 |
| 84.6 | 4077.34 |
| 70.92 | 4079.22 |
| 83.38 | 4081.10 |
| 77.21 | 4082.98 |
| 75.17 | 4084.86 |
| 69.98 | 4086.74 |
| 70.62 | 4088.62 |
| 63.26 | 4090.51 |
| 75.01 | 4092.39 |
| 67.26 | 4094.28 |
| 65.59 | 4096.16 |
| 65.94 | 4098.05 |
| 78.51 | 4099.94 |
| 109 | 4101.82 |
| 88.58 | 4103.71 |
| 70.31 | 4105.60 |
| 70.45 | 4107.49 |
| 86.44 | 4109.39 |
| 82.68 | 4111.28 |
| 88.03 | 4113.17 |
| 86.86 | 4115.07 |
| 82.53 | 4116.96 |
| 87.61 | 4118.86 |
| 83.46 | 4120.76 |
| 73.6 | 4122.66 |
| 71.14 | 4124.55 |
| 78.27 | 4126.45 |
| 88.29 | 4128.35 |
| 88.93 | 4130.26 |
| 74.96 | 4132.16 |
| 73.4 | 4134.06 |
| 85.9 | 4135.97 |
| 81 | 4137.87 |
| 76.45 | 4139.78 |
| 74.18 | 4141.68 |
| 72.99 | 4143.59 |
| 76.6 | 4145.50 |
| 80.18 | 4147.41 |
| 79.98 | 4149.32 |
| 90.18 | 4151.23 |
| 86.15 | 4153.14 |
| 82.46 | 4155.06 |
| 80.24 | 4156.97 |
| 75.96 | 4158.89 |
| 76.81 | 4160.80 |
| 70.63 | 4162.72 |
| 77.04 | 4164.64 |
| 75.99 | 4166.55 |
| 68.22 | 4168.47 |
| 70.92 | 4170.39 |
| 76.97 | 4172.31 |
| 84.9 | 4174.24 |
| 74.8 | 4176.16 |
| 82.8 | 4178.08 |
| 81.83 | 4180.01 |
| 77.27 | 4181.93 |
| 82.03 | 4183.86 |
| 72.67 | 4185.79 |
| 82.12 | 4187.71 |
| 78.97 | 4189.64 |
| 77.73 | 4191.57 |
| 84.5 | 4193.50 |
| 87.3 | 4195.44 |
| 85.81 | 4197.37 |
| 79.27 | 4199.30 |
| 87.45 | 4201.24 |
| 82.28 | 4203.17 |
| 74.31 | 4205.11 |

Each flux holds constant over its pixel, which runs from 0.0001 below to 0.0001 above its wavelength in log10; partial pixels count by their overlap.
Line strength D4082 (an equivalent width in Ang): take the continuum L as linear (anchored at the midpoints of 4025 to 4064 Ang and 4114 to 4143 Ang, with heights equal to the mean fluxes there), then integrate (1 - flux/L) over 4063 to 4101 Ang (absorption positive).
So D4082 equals 1.65 Ang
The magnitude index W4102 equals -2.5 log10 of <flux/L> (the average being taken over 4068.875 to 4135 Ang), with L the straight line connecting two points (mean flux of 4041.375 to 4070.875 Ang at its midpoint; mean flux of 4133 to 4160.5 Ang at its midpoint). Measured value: 0.04 mag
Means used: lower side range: 84.8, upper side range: 79.6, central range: 79.3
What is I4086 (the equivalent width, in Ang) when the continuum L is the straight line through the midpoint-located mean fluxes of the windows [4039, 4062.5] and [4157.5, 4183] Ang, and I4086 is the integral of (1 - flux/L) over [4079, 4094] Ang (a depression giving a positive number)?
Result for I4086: 1.4 Ang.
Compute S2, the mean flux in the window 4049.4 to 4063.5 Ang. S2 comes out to 83.6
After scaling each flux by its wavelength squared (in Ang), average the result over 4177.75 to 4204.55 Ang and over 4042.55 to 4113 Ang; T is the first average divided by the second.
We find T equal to 1.1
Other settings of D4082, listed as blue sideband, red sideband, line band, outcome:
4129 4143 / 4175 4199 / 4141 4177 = 1.0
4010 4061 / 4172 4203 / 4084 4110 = 2.0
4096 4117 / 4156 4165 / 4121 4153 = -0.4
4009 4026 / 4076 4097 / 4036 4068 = -2.3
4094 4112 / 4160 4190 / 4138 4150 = 0.1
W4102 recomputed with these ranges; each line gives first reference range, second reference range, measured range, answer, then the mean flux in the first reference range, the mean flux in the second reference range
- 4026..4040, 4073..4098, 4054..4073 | -0.12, 80.9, 74.2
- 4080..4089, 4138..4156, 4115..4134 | -0.04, 75.5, 79.9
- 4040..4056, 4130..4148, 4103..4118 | -0.03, 83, 78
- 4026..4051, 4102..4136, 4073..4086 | 0.03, 81.8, 81.7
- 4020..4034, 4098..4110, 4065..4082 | -0.04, 79.4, 82.3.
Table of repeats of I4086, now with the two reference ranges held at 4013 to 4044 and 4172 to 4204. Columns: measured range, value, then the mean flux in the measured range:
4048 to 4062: -0.3 Ang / 83.3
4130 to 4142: 0.4 Ang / 79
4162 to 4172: 1.0 Ang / 72.9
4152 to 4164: 0.4 Ang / 78.8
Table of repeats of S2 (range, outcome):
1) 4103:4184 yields 79.4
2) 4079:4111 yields 76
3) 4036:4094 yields 81.1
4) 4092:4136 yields 80.1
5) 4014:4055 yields 82.1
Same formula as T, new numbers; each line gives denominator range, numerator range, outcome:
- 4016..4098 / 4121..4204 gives 1.04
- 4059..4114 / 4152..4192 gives 1.01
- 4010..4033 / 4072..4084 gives 1.02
